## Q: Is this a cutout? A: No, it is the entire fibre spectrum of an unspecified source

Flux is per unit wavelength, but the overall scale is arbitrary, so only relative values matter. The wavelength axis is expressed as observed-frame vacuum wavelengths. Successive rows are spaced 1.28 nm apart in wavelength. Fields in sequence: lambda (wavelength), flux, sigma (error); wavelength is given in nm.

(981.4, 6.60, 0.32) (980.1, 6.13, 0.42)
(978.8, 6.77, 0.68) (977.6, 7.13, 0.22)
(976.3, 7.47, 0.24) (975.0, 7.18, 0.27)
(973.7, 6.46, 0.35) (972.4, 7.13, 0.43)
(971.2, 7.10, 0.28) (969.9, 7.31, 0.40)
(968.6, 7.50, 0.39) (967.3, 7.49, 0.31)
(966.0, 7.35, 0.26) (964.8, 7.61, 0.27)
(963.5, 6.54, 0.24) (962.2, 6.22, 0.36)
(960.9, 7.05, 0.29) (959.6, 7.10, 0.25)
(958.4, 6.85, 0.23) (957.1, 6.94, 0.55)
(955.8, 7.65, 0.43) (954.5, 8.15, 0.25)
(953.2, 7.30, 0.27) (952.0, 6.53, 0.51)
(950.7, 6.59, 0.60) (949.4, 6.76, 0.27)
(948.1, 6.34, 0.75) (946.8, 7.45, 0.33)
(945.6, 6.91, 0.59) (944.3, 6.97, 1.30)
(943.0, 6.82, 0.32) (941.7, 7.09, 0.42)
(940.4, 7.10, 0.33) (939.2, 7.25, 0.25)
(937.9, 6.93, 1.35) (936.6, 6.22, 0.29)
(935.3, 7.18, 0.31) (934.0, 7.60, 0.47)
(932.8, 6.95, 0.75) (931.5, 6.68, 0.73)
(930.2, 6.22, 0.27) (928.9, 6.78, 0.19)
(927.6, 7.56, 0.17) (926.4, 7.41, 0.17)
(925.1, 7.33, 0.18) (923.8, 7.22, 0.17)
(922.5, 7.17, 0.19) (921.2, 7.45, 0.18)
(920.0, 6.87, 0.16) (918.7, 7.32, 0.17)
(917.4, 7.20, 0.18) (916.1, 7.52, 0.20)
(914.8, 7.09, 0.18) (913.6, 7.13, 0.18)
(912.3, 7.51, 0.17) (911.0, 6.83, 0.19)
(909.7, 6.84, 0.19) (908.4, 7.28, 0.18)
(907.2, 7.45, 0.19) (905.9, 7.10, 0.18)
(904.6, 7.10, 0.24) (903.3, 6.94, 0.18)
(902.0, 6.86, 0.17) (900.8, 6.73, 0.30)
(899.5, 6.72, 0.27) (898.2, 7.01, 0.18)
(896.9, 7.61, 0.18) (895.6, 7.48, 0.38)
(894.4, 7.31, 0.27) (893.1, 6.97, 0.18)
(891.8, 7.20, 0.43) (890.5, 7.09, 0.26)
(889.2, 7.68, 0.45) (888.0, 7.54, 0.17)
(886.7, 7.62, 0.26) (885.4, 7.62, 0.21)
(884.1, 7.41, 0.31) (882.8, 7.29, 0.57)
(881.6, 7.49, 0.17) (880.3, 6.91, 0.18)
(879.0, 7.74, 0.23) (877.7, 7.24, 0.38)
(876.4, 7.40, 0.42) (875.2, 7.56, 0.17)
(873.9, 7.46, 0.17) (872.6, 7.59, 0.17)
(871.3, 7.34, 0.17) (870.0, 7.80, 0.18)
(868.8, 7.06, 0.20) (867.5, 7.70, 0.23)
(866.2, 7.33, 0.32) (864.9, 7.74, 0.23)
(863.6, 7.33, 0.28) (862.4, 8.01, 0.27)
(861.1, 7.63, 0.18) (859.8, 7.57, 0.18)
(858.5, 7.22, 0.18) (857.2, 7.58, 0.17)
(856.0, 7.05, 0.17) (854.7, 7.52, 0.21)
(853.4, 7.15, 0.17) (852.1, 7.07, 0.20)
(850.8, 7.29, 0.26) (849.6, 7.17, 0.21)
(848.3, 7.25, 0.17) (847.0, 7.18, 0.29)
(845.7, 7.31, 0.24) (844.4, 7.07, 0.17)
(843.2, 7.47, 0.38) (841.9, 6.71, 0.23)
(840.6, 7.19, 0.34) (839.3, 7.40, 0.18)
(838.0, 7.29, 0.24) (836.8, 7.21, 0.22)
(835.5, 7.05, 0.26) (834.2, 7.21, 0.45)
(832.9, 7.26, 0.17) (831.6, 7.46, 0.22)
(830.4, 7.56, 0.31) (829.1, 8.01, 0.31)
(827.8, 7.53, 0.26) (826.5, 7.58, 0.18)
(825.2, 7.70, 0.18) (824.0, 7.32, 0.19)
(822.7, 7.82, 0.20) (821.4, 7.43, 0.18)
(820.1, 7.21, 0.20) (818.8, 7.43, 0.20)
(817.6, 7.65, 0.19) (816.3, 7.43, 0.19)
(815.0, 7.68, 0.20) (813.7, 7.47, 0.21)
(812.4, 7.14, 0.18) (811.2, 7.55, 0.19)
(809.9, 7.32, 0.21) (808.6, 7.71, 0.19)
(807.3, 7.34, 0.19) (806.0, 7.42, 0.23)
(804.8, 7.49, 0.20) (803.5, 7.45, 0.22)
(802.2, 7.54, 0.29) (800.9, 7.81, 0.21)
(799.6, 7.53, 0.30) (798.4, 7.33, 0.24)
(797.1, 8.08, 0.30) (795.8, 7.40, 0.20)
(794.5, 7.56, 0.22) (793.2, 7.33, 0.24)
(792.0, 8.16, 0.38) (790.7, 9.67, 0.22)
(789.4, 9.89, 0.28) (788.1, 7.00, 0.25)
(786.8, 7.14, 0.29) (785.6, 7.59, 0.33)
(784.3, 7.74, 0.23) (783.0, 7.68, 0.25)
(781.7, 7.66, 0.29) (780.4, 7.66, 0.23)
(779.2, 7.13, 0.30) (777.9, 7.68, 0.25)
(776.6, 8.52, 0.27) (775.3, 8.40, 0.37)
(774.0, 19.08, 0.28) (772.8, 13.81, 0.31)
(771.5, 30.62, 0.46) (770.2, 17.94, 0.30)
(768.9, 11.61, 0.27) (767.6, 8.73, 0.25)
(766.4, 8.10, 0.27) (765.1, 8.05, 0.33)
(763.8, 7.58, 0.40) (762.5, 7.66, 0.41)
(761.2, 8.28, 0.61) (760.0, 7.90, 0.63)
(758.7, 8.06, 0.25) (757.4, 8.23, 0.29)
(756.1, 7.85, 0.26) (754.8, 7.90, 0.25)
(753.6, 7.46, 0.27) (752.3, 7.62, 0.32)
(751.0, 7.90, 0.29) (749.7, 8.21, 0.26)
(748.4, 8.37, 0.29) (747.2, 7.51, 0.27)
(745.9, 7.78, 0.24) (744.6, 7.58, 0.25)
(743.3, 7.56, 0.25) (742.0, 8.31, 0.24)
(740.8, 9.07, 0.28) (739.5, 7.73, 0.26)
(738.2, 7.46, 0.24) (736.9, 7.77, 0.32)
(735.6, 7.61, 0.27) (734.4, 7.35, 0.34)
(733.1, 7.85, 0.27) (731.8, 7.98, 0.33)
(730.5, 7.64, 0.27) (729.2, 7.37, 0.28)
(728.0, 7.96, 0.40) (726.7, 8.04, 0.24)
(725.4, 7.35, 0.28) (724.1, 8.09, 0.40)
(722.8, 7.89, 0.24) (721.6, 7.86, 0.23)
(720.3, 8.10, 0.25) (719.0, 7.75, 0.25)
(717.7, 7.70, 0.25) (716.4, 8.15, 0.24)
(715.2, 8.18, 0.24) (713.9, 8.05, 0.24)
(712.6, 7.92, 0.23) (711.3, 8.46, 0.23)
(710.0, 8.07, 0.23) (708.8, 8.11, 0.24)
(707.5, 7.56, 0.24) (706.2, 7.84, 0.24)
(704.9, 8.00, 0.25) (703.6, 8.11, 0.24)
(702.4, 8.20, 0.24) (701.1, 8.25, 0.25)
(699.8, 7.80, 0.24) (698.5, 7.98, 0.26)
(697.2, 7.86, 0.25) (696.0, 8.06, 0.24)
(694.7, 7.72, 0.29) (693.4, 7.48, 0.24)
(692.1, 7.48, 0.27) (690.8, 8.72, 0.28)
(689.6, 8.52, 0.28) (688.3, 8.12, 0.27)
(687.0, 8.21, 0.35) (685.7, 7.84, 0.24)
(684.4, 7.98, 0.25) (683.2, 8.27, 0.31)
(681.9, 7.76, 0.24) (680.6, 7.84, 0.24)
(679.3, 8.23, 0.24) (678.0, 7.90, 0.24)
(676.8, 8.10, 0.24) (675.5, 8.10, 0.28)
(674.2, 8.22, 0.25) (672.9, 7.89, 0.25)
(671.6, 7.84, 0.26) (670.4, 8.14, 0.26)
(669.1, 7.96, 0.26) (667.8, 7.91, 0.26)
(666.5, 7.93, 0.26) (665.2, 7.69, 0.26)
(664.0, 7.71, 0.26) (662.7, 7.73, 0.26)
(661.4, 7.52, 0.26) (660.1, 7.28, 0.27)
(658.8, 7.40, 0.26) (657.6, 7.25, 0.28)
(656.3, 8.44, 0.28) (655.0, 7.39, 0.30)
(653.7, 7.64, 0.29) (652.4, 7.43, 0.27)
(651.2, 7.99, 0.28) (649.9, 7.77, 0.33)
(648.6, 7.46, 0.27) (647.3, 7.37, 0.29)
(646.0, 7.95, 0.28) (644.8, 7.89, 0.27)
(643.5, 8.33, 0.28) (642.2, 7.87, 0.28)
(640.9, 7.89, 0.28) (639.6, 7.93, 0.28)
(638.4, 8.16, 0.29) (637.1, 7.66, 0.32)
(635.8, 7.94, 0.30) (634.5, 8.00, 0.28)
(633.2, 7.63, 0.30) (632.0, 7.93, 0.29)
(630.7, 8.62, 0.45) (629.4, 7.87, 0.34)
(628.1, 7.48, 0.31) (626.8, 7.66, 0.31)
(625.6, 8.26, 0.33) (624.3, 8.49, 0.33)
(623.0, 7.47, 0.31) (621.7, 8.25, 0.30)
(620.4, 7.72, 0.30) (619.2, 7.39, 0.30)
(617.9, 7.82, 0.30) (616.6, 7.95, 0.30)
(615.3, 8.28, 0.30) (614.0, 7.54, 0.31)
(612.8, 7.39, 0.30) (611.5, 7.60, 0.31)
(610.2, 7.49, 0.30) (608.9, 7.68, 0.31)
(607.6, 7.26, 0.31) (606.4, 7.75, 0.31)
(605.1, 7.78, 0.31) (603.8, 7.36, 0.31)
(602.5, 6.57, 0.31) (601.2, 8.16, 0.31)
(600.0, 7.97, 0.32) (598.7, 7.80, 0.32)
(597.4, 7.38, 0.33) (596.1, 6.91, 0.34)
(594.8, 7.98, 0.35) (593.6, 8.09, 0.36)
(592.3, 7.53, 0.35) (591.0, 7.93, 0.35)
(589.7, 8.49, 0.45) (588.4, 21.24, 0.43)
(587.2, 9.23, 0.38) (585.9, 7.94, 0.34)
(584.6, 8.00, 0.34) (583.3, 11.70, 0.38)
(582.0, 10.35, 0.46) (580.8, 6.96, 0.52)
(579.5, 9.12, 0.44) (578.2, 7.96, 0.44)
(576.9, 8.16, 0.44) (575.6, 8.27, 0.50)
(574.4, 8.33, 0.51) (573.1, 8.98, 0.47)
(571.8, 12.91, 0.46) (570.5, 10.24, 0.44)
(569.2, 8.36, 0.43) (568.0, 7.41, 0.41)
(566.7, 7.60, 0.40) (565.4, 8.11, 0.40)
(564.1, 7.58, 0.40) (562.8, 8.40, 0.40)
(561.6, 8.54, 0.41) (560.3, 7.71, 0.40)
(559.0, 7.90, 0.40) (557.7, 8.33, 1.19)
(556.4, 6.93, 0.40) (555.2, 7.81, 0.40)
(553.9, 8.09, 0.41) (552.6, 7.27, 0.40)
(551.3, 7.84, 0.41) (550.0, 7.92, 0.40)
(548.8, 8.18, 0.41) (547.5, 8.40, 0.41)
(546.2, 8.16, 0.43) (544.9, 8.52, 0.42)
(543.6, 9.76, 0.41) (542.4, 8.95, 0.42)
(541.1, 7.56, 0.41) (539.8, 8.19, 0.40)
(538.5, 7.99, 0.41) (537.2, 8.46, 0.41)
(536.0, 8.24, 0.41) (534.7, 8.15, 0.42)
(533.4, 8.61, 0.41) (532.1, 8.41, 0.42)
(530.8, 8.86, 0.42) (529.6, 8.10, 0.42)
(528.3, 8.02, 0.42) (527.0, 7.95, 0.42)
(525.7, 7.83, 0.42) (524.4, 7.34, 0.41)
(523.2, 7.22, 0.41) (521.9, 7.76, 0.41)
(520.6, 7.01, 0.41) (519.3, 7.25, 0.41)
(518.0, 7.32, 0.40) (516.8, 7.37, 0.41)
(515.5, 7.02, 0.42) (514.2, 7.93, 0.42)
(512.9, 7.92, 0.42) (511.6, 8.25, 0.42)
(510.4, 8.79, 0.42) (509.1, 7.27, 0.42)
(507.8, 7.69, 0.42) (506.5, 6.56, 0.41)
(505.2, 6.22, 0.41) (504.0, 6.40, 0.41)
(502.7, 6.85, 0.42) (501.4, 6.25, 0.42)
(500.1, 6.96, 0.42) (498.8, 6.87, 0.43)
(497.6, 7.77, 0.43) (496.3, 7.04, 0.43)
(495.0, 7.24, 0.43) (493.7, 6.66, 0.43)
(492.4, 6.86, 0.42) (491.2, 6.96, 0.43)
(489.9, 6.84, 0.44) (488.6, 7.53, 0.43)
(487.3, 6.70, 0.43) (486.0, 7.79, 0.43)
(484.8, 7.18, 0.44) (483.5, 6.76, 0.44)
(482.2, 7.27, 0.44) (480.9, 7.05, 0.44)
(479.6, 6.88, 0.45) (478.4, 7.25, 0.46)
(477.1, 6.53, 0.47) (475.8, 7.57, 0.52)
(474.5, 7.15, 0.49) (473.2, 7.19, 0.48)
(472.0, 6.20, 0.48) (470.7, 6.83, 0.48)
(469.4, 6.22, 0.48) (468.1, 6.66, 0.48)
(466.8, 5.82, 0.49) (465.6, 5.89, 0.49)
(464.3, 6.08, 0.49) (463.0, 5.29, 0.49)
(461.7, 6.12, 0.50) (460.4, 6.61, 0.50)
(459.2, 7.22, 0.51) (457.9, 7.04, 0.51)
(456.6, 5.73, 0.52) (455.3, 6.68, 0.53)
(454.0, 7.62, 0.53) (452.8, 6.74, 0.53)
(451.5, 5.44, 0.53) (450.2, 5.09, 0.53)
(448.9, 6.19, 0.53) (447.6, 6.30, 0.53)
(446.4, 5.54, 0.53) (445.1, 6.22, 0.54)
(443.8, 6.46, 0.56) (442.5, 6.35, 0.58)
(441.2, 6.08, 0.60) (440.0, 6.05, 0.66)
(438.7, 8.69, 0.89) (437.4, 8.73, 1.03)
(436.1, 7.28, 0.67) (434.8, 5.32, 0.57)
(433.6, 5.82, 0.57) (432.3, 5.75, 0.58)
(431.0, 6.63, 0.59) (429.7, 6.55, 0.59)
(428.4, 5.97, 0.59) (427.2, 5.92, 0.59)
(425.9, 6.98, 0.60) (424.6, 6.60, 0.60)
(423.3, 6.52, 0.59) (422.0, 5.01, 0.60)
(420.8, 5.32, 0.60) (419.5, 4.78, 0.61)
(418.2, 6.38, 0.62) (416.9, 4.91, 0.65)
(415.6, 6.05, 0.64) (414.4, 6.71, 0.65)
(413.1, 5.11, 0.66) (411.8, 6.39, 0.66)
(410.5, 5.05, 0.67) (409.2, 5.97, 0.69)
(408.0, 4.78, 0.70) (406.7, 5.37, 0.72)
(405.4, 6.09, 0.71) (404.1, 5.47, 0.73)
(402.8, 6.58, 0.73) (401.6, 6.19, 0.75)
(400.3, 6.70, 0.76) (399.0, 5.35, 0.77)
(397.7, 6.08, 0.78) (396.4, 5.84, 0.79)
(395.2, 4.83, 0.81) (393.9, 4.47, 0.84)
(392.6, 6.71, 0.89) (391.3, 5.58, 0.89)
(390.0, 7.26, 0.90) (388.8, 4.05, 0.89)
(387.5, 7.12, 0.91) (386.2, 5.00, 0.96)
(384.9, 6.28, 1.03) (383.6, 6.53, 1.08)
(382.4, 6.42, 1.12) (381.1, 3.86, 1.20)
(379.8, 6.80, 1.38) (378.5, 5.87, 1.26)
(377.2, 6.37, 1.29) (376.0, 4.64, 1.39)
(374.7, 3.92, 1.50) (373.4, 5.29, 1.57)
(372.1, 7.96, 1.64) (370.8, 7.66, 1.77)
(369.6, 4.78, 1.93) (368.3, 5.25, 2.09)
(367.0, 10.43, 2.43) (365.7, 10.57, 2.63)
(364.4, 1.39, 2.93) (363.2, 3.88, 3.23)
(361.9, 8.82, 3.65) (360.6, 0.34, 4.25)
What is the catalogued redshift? 0.175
